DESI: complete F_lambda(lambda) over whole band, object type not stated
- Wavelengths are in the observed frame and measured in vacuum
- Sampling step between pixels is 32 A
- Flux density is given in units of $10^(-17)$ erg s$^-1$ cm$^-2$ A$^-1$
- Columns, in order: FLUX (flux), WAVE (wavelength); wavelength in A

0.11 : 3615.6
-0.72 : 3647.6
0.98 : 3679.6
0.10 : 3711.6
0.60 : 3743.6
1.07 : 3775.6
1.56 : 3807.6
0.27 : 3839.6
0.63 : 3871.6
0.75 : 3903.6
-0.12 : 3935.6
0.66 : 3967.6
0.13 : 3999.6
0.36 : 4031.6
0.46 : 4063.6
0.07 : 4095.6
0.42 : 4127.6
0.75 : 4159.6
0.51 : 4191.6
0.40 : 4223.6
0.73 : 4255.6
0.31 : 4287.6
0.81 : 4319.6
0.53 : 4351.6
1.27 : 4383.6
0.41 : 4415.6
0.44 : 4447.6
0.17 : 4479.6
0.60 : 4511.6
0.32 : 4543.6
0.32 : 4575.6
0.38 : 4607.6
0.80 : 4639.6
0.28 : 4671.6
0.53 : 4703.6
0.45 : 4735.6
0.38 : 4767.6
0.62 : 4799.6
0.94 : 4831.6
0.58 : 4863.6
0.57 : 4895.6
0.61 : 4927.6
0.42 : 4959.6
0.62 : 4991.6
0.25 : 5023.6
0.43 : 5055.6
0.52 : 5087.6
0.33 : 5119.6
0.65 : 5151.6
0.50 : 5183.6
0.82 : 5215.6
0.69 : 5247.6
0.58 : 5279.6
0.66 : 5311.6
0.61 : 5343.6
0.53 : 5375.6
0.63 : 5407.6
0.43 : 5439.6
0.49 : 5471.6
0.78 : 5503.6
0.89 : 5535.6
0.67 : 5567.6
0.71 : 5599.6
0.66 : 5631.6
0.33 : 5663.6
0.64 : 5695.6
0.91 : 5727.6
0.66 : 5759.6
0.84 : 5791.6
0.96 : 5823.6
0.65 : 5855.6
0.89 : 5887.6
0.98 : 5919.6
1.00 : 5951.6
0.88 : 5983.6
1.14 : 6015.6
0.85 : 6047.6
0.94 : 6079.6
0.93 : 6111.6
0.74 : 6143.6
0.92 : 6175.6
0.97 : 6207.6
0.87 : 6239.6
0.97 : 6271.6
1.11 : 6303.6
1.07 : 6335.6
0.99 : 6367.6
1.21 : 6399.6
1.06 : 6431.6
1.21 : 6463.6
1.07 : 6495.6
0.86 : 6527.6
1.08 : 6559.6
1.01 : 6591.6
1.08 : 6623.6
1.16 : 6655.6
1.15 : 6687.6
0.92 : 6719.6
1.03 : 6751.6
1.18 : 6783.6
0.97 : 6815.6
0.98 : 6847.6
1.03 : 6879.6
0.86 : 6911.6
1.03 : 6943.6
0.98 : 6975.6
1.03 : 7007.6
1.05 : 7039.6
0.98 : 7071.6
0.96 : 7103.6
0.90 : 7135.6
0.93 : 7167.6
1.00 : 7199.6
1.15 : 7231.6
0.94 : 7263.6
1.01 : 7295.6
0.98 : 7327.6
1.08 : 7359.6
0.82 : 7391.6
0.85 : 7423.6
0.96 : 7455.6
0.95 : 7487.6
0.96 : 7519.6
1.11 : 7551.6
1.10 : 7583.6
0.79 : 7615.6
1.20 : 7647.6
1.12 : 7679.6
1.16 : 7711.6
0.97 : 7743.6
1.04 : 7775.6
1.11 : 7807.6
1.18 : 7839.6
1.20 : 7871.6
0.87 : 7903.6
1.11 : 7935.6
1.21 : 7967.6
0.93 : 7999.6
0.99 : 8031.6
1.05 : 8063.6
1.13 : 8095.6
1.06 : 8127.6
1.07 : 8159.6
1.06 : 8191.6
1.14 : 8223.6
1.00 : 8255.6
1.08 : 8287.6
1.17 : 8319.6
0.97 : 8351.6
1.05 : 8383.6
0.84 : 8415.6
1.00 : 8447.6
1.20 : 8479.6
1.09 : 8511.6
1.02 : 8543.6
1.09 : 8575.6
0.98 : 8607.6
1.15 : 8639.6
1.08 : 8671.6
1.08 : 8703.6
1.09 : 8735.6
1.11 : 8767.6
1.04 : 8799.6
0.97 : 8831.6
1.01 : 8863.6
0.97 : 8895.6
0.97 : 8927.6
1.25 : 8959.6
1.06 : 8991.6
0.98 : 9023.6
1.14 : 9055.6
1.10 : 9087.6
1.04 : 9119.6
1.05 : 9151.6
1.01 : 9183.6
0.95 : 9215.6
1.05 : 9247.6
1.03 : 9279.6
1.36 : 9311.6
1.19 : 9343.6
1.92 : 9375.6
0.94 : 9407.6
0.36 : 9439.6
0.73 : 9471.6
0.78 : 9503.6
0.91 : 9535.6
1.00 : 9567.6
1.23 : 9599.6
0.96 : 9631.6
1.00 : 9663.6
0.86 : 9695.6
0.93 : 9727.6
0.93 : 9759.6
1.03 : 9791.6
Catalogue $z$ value 0.427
